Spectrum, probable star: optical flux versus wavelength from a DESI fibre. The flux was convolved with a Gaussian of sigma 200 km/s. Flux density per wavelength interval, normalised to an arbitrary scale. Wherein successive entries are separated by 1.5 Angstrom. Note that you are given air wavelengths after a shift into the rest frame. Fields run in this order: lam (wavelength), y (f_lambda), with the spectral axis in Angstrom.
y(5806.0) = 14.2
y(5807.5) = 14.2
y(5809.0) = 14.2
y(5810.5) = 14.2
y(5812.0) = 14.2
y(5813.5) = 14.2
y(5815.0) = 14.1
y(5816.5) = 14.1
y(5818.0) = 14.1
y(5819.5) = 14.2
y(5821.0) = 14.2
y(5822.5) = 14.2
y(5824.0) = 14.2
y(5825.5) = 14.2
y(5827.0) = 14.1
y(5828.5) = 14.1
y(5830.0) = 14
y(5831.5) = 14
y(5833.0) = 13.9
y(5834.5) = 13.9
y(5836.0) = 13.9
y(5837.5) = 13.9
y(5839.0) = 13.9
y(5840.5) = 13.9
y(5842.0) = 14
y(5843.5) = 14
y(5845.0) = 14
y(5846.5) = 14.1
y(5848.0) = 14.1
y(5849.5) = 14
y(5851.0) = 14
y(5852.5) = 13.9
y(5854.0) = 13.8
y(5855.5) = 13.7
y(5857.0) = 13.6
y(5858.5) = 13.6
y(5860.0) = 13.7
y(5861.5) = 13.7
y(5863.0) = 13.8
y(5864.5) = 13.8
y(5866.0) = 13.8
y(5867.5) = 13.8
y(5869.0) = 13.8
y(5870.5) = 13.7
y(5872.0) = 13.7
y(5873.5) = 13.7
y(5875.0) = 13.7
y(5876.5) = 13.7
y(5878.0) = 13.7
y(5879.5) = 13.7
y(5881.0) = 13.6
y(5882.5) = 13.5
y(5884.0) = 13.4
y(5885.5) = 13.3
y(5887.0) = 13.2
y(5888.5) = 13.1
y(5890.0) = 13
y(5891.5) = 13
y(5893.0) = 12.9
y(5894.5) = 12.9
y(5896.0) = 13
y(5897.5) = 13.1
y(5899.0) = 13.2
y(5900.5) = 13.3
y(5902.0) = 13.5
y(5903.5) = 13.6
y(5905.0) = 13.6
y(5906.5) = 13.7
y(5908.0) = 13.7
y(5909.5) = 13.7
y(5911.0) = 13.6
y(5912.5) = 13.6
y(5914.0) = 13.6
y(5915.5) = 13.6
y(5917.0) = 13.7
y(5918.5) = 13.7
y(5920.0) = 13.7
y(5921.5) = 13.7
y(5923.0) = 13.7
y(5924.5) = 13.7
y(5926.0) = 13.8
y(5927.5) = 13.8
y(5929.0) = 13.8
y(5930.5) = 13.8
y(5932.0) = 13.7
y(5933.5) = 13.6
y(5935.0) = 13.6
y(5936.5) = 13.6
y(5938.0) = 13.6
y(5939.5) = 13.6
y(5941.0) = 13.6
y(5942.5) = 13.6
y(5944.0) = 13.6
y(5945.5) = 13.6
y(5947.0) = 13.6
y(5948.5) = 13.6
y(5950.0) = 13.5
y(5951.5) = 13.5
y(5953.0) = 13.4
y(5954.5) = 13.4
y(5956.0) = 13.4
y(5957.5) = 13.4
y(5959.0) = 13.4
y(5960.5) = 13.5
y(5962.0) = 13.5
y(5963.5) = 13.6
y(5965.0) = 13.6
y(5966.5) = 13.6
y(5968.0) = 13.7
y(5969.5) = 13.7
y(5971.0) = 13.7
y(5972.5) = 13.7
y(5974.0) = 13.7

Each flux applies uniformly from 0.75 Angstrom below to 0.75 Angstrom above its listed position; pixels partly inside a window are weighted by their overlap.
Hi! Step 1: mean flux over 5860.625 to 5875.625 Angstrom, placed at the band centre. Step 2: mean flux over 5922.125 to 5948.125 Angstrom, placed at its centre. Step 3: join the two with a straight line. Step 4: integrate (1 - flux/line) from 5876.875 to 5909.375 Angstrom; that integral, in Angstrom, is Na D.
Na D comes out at 0.9 Angstrom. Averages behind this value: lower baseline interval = 13.8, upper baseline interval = 13.7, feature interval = 13.3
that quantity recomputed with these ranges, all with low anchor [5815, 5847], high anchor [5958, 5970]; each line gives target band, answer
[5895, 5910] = 0.4 Angstrom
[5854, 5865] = 0.2 Angstrom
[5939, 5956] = 0.1 Angstrom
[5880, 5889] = 0.3 Angstrom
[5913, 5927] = 0.0 Angstrom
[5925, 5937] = 0.0 Angstrom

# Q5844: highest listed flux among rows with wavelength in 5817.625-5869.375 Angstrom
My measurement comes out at 14.2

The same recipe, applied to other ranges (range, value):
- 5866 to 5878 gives 13.8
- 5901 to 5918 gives 13.7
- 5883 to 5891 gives 13.4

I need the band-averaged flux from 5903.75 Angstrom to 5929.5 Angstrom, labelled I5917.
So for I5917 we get 13.7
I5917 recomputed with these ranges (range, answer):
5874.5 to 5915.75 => 13.4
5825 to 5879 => 13.9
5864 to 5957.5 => 13.5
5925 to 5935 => 13.7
